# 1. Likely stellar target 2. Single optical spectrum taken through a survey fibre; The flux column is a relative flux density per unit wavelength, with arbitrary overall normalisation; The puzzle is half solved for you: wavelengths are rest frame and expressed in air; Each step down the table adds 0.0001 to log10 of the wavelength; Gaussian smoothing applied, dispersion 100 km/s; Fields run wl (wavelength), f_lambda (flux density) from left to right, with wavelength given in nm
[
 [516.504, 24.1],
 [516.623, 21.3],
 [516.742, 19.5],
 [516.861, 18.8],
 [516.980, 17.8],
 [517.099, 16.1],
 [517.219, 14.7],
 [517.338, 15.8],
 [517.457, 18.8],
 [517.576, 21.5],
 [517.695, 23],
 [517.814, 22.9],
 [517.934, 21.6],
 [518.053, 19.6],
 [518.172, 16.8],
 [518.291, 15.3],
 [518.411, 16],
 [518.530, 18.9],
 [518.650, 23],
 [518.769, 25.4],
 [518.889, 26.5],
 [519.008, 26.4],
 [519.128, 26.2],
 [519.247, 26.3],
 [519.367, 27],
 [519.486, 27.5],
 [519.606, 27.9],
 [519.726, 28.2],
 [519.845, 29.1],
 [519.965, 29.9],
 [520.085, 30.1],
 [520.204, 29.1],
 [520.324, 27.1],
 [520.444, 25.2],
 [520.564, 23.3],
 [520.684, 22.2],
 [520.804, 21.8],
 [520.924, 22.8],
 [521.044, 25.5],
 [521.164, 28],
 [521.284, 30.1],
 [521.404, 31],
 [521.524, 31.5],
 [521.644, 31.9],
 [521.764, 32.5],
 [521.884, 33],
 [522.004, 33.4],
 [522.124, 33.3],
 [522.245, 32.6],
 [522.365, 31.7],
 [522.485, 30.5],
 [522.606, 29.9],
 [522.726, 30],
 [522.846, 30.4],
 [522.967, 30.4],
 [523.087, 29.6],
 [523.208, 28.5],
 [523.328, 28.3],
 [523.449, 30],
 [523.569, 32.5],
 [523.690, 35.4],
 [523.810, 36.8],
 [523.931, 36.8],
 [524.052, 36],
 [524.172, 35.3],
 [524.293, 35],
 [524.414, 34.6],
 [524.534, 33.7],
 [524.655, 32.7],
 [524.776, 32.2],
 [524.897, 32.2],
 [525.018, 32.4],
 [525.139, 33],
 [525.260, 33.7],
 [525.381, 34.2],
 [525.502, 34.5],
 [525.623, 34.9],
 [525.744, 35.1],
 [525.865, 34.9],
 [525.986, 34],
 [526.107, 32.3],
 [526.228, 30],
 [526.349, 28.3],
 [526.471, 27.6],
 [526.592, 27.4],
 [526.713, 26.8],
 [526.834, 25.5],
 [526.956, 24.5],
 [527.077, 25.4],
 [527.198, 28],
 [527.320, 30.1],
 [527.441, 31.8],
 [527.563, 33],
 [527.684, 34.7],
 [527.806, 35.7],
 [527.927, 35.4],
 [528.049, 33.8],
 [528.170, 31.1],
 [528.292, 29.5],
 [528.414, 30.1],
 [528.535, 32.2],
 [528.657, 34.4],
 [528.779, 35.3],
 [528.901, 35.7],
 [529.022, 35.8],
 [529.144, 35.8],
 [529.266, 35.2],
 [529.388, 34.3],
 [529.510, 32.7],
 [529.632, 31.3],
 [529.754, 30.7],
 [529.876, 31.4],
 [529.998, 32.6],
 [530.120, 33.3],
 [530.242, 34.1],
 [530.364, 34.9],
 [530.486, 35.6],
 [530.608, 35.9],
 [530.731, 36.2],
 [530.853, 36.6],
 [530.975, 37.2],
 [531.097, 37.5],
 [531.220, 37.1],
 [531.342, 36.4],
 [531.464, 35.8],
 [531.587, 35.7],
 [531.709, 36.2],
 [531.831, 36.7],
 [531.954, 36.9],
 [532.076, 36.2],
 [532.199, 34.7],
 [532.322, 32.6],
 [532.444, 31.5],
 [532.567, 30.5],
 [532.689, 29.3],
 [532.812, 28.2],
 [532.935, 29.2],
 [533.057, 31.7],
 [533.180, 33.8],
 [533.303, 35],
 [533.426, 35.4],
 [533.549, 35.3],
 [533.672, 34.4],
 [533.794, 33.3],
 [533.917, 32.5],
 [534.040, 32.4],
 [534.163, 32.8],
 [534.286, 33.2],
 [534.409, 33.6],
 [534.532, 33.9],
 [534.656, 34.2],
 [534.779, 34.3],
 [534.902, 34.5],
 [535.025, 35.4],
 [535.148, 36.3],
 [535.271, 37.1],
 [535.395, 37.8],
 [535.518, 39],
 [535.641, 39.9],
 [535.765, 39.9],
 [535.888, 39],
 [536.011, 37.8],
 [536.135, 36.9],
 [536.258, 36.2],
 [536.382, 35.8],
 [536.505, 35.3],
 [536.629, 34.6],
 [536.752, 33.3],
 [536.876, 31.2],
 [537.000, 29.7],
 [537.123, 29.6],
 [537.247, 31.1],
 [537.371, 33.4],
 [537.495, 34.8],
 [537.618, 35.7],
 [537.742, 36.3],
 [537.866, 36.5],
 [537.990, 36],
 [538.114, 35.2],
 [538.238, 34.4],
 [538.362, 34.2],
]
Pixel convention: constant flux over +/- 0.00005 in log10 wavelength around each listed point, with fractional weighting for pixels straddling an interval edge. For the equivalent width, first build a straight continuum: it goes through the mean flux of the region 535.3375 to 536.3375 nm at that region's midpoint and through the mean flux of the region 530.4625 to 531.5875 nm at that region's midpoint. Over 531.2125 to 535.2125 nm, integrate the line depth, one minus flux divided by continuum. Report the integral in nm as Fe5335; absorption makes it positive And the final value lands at 0.37 nm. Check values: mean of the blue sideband 36.4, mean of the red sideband 38.3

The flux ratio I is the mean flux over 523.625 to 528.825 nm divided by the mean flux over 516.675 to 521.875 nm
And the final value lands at 1.3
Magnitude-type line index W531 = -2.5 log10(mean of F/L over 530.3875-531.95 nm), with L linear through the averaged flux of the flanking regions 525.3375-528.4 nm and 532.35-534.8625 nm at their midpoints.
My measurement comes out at -0.13 mag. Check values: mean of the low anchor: 31.1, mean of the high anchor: 32.7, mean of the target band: 36.4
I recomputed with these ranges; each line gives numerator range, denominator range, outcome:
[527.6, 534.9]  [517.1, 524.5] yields 1.24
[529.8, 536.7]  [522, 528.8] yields 1.09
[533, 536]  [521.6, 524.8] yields 1.08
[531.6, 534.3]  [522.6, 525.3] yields 1.02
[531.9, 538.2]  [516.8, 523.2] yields 1.34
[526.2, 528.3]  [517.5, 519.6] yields 1.32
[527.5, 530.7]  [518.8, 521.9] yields 1.22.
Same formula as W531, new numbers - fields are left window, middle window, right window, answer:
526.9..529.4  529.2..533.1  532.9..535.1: -0.031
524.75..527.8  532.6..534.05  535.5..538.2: 0.045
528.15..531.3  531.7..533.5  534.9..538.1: 0.052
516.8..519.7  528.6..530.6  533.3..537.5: -0.125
